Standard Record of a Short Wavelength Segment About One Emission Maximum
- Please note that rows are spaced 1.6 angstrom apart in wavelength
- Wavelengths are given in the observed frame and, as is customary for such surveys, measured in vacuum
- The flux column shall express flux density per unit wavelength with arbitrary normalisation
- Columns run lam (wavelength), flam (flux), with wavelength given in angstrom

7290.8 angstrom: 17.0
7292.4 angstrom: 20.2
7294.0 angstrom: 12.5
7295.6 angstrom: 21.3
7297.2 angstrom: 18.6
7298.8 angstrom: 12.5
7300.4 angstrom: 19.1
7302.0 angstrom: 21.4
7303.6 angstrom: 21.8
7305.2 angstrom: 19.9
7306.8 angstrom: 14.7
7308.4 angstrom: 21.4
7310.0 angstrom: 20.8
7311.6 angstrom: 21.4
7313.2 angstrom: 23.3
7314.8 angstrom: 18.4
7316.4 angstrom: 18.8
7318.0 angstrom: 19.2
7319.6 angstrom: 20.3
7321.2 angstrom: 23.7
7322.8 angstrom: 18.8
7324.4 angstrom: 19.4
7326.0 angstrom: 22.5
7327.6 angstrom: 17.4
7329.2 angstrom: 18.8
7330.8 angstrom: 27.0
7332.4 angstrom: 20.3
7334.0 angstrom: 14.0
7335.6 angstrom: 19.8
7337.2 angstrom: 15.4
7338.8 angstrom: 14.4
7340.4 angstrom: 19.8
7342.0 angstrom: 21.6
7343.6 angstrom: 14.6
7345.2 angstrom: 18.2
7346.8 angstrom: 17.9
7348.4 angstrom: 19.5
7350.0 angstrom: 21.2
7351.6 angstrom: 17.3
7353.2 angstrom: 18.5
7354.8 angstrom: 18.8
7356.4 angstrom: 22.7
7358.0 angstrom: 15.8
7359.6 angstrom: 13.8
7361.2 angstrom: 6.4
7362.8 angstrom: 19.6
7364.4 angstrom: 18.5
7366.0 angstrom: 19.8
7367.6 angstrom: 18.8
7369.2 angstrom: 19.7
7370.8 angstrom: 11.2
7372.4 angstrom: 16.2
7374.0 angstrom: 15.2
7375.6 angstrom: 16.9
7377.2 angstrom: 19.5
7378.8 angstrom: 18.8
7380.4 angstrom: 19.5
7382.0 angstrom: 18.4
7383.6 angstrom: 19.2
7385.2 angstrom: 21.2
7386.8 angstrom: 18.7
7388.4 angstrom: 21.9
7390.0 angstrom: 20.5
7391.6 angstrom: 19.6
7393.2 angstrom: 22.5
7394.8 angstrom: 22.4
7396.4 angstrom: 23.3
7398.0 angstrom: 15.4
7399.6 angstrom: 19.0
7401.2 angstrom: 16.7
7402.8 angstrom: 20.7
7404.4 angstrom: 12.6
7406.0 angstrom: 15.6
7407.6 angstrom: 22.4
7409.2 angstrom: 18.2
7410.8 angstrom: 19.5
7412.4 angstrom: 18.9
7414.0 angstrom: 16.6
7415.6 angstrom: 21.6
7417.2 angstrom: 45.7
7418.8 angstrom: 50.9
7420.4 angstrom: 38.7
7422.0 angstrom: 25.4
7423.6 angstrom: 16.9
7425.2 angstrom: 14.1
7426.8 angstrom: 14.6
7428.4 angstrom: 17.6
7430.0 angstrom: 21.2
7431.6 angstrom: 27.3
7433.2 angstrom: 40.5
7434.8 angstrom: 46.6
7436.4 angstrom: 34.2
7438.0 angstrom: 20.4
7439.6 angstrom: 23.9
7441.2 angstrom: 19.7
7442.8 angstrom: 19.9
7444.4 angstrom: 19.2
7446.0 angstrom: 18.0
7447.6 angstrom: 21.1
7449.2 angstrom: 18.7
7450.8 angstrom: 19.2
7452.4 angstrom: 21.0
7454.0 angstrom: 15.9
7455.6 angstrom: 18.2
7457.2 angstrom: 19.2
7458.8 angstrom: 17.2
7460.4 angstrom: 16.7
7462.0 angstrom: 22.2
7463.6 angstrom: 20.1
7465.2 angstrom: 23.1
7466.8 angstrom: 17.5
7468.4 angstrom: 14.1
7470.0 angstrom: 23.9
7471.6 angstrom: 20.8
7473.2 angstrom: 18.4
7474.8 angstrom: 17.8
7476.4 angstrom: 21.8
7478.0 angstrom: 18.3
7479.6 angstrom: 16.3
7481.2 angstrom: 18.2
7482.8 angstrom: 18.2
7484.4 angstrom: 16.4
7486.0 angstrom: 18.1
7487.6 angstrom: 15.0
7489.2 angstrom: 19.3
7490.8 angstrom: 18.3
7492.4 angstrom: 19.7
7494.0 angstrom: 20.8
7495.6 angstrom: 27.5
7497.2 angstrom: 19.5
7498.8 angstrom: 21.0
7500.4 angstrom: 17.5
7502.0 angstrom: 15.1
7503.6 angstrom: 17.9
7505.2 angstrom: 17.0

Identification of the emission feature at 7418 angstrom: [S II]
